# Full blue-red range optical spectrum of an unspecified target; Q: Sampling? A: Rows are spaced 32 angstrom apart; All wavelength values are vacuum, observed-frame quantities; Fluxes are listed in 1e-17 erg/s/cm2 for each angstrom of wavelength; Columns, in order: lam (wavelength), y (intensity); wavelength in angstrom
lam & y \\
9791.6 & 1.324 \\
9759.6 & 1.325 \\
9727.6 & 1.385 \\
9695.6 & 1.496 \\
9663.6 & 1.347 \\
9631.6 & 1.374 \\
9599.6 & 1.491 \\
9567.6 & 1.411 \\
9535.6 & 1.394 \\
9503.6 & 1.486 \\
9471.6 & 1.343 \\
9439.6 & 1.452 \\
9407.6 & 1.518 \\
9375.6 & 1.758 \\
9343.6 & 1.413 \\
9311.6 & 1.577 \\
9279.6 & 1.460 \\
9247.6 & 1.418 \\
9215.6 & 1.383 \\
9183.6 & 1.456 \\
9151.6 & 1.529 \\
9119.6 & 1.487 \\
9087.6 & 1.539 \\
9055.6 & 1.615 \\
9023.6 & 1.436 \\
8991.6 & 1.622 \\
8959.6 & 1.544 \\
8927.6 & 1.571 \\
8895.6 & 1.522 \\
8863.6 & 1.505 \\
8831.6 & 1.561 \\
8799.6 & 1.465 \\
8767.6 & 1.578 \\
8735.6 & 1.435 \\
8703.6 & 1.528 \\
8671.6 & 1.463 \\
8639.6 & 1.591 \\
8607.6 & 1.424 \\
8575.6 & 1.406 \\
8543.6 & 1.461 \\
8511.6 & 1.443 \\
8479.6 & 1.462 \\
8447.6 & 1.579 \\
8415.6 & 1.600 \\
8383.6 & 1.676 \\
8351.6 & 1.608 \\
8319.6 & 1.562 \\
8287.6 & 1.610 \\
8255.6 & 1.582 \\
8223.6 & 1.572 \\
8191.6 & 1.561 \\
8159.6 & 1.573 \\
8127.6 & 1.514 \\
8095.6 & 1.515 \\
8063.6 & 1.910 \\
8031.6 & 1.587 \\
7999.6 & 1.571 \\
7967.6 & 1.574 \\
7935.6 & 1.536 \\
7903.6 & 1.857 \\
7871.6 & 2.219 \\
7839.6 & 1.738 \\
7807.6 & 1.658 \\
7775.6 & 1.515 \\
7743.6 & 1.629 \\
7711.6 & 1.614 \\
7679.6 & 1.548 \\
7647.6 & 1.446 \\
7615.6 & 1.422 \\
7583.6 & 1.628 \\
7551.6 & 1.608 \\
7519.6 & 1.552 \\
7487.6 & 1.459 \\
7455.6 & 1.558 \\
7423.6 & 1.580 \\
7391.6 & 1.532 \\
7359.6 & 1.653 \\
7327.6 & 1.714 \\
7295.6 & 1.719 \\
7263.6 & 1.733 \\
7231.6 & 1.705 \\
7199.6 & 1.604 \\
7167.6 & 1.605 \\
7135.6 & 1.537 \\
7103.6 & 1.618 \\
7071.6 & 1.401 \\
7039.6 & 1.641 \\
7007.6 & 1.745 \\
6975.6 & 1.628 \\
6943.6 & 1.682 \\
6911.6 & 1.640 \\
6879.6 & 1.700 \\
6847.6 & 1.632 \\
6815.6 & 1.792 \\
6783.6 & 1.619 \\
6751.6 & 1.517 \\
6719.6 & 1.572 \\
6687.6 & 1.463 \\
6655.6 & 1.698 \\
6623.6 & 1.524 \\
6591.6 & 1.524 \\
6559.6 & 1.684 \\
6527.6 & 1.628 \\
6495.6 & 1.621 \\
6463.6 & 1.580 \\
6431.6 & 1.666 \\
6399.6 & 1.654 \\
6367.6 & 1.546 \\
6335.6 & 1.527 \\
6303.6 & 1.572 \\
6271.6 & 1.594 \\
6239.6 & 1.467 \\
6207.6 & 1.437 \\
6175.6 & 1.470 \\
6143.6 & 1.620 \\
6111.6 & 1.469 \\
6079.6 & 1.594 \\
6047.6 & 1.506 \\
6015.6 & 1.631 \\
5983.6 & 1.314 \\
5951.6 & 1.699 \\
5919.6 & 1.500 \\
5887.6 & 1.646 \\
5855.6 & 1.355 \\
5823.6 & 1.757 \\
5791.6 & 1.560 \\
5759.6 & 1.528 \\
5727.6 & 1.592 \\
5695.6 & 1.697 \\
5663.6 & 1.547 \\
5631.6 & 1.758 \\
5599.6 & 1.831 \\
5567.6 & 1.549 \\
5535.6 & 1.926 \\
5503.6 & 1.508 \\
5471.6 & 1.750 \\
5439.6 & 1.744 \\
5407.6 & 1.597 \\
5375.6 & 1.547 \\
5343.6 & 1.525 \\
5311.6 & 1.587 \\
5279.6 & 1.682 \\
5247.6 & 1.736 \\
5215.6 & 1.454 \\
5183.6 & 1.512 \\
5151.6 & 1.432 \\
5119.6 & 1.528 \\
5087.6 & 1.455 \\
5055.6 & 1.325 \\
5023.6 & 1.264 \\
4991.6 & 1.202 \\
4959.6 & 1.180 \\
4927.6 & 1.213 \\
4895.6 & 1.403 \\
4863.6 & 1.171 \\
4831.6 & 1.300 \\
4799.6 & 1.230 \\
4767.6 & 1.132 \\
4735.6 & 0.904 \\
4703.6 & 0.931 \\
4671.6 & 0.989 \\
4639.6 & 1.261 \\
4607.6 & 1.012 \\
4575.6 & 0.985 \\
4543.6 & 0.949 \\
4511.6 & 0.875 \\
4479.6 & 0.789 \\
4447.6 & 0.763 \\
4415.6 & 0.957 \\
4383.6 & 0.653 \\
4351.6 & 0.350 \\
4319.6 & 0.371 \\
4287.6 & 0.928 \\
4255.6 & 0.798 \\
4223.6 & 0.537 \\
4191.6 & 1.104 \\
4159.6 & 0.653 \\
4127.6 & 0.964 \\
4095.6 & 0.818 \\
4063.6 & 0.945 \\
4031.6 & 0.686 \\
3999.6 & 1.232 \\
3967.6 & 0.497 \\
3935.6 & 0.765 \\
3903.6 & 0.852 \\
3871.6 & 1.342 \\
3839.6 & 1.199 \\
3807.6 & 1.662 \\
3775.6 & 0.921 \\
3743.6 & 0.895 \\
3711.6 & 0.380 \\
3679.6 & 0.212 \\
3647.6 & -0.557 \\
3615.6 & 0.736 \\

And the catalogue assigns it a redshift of 0.199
